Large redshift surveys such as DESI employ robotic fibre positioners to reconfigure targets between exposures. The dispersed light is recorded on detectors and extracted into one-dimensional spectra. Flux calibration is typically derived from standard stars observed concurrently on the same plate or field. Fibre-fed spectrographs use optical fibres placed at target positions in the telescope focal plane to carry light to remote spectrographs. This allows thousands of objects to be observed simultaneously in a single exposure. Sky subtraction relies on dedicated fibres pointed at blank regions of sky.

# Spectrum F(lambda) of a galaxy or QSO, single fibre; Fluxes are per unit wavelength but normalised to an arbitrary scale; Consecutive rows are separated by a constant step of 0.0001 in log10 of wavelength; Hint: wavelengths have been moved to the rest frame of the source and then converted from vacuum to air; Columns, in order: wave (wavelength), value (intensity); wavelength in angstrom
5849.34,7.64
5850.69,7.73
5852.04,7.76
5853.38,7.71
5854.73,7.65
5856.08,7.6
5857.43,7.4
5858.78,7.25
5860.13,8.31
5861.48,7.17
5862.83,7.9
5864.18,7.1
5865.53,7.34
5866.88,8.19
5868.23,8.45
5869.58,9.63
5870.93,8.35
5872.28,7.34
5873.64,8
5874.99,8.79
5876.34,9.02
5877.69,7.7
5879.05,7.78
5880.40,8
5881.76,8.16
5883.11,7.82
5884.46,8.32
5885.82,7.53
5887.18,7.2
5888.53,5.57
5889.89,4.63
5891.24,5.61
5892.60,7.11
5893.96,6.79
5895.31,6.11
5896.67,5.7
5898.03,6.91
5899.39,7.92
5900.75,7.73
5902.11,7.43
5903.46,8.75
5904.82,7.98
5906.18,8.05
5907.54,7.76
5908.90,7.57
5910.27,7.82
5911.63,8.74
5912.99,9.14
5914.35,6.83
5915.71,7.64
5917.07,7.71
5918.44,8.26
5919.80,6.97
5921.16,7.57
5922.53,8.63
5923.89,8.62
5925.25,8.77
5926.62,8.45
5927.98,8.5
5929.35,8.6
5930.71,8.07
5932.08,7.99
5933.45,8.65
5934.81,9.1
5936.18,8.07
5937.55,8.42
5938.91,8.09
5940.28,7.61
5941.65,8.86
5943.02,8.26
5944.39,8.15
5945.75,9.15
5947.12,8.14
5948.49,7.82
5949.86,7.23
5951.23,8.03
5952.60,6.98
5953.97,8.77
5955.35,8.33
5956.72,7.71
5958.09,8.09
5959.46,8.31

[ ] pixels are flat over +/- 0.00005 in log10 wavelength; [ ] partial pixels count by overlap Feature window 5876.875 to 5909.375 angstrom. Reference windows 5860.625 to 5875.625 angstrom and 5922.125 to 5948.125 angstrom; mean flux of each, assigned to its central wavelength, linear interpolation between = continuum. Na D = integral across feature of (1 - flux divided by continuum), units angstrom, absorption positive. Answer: 3.63 angstrom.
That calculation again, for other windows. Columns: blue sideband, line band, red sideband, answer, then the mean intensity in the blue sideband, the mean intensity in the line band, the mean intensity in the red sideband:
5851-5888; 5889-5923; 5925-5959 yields 2.8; 7.9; 7.4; 8.23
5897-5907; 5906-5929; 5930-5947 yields -0.2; 7.75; 8.07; 8.36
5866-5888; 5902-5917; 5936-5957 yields 0.2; 8.12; 7.99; 8.11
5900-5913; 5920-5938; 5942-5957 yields -0.7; 8.04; 8.38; 8.08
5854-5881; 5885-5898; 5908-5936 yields 2.8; 7.95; 6.3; 8.17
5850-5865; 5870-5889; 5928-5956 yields -0.3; 7.59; 7.88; 8.22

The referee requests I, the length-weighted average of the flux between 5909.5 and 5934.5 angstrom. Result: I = 8.18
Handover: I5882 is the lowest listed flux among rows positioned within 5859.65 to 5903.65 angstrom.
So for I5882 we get 4.63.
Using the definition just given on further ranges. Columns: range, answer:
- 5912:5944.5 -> 6.83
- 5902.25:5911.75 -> 7.57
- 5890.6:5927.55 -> 5.61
